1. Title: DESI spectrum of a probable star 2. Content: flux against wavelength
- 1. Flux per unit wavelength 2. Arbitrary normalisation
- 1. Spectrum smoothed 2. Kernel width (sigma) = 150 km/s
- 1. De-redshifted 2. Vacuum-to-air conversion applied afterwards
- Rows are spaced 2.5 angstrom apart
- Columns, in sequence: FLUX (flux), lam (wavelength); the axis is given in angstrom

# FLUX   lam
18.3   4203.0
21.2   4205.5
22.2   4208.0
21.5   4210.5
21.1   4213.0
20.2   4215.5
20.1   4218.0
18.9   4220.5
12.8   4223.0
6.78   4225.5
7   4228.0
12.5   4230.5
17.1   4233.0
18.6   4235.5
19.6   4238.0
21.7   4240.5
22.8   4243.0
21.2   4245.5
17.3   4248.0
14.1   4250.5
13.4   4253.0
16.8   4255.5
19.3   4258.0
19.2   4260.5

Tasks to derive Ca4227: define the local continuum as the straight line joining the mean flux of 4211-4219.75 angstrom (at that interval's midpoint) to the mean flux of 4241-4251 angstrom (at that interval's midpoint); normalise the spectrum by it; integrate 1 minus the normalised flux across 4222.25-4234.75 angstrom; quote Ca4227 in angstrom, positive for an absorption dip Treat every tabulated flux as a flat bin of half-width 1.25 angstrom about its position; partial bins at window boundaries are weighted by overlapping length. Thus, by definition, 5.3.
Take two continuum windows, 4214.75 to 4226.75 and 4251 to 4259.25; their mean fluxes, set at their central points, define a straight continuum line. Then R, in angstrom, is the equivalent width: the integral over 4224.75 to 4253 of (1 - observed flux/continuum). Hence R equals -0.6 angstrom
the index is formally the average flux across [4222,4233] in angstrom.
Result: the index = 10.5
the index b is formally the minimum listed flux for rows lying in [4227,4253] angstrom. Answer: 7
